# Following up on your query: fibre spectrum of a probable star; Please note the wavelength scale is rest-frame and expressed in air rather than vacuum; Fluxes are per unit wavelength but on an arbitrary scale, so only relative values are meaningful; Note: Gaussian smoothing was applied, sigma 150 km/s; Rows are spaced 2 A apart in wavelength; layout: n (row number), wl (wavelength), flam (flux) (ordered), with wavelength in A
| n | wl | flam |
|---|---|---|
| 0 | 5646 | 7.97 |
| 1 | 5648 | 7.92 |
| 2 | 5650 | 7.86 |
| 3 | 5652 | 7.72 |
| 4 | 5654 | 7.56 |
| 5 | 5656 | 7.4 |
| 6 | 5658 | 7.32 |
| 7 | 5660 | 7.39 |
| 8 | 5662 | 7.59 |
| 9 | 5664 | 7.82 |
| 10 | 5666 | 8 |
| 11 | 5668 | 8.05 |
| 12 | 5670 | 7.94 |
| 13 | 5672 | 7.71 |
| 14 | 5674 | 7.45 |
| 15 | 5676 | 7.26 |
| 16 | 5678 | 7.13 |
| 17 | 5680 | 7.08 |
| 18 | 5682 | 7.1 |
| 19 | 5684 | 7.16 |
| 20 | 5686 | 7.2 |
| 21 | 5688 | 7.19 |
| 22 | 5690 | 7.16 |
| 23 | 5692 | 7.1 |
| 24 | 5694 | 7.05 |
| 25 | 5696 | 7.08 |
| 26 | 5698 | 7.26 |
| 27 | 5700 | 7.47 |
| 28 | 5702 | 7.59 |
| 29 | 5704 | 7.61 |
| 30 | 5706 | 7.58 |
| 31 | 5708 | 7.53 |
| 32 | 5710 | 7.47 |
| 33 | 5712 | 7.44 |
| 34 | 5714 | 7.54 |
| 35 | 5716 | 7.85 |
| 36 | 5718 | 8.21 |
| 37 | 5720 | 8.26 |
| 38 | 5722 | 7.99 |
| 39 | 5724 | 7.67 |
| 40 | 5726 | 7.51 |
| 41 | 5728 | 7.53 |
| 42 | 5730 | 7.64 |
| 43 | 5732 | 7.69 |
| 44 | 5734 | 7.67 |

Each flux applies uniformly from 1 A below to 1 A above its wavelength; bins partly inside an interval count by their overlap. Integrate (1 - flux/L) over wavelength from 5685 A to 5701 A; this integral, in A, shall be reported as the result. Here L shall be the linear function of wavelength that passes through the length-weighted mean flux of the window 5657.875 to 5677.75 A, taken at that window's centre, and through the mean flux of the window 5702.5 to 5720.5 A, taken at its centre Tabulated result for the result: 1.0 A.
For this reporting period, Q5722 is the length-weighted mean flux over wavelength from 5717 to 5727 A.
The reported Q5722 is 7.93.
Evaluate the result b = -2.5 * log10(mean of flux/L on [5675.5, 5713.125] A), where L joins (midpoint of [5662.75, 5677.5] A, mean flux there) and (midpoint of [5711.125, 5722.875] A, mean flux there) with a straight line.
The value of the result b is 0.07 mag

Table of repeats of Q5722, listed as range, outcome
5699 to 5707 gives 7.56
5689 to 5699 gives 7.13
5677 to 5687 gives 7.13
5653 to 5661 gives 7.42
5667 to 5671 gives 8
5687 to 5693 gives 7.15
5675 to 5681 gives 7.16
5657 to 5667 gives 7.62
